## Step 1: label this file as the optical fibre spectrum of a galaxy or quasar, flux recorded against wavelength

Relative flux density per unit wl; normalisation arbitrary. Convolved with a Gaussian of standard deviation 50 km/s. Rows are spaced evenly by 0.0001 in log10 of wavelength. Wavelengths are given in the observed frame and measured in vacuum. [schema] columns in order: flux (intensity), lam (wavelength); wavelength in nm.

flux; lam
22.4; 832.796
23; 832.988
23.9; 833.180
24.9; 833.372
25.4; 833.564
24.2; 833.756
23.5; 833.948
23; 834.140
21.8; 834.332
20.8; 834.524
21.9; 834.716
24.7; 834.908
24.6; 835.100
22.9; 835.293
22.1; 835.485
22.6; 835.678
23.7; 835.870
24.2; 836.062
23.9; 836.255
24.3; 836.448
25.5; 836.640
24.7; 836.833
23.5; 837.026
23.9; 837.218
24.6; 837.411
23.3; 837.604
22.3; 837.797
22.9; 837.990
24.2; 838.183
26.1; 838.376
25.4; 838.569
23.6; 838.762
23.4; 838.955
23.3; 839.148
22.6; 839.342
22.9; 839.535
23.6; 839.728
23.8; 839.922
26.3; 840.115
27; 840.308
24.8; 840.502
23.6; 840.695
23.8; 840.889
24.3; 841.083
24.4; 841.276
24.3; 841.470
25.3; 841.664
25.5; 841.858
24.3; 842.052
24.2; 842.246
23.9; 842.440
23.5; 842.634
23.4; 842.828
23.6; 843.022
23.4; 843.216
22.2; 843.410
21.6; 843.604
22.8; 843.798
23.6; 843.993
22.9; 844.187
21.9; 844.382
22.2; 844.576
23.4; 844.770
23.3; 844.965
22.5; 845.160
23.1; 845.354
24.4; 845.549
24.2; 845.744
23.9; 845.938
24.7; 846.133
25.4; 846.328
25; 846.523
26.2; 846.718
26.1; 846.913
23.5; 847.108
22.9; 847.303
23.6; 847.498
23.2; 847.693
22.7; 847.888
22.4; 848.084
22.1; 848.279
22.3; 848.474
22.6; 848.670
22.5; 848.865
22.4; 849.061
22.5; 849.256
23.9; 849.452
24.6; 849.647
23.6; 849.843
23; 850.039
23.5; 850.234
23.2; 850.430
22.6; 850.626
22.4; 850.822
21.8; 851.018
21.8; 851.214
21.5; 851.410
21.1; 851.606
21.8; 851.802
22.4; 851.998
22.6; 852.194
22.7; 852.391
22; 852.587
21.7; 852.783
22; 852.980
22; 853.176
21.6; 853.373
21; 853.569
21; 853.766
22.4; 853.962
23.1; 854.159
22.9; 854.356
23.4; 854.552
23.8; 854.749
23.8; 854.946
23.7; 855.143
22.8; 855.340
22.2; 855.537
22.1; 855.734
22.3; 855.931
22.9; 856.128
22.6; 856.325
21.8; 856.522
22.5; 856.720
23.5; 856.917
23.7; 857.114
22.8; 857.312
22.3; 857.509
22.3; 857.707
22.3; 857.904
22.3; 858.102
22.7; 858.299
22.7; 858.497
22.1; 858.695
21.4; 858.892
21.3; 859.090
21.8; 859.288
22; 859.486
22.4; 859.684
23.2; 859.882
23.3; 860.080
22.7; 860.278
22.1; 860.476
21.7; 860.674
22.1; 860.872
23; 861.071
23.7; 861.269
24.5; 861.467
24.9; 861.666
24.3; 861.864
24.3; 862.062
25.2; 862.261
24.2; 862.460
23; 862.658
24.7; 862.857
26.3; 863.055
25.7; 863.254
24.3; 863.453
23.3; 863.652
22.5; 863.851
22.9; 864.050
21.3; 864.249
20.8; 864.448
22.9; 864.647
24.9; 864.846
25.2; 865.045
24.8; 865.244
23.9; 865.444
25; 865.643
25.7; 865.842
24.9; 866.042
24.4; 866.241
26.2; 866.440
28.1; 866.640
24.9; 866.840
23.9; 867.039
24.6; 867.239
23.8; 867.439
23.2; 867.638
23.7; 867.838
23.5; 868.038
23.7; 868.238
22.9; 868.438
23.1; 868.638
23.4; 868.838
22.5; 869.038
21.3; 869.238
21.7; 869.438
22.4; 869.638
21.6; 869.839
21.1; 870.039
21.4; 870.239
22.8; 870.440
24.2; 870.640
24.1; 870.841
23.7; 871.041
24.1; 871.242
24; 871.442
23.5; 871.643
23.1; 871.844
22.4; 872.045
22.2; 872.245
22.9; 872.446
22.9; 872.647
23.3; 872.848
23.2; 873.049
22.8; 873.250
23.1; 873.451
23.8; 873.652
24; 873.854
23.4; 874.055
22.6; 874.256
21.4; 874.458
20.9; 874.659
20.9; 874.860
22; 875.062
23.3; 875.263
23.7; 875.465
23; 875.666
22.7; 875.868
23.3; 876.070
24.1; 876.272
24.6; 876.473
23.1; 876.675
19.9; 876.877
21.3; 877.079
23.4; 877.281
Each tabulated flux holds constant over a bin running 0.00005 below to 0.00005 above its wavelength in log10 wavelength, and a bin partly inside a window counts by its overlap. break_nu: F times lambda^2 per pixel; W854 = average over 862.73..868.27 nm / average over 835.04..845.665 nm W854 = 1.08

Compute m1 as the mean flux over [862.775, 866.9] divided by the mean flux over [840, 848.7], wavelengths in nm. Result 1.0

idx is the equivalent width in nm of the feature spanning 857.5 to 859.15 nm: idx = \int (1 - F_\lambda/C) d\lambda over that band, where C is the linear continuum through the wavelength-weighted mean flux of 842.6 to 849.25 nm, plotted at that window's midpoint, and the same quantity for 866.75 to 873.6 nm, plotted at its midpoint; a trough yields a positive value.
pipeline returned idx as 0.074 nm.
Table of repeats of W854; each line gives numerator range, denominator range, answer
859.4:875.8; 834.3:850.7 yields 1.05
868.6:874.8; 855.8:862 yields 1.03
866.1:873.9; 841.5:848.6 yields 1.05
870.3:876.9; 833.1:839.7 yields 1.06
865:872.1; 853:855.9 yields 1.09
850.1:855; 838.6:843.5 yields 0.95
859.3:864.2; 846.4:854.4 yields 1.06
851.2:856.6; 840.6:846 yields 0.97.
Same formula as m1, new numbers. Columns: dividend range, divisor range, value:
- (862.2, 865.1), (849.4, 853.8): 1.06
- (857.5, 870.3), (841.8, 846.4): 1.00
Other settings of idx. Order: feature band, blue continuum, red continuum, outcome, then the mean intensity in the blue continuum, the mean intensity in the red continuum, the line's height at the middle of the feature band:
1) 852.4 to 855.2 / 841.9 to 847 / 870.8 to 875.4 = 0.12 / 23.7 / 22.9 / 23.4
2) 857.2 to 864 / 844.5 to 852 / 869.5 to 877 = -0.04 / 23.2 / 22.8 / 23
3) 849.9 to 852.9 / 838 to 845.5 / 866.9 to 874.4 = 0.16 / 23.8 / 23.1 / 23.5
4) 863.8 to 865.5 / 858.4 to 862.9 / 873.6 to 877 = -0.02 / 23.1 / 22.7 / 23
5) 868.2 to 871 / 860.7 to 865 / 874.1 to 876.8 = 0.07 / 23.7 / 22.7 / 23.2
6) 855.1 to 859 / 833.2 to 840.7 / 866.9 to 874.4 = 0.14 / 23.8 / 23.1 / 23.4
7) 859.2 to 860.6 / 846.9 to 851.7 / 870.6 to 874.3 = 0.03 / 22.8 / 23.3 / 23.1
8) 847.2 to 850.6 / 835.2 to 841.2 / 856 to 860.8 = 0.02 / 24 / 22.4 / 23.2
